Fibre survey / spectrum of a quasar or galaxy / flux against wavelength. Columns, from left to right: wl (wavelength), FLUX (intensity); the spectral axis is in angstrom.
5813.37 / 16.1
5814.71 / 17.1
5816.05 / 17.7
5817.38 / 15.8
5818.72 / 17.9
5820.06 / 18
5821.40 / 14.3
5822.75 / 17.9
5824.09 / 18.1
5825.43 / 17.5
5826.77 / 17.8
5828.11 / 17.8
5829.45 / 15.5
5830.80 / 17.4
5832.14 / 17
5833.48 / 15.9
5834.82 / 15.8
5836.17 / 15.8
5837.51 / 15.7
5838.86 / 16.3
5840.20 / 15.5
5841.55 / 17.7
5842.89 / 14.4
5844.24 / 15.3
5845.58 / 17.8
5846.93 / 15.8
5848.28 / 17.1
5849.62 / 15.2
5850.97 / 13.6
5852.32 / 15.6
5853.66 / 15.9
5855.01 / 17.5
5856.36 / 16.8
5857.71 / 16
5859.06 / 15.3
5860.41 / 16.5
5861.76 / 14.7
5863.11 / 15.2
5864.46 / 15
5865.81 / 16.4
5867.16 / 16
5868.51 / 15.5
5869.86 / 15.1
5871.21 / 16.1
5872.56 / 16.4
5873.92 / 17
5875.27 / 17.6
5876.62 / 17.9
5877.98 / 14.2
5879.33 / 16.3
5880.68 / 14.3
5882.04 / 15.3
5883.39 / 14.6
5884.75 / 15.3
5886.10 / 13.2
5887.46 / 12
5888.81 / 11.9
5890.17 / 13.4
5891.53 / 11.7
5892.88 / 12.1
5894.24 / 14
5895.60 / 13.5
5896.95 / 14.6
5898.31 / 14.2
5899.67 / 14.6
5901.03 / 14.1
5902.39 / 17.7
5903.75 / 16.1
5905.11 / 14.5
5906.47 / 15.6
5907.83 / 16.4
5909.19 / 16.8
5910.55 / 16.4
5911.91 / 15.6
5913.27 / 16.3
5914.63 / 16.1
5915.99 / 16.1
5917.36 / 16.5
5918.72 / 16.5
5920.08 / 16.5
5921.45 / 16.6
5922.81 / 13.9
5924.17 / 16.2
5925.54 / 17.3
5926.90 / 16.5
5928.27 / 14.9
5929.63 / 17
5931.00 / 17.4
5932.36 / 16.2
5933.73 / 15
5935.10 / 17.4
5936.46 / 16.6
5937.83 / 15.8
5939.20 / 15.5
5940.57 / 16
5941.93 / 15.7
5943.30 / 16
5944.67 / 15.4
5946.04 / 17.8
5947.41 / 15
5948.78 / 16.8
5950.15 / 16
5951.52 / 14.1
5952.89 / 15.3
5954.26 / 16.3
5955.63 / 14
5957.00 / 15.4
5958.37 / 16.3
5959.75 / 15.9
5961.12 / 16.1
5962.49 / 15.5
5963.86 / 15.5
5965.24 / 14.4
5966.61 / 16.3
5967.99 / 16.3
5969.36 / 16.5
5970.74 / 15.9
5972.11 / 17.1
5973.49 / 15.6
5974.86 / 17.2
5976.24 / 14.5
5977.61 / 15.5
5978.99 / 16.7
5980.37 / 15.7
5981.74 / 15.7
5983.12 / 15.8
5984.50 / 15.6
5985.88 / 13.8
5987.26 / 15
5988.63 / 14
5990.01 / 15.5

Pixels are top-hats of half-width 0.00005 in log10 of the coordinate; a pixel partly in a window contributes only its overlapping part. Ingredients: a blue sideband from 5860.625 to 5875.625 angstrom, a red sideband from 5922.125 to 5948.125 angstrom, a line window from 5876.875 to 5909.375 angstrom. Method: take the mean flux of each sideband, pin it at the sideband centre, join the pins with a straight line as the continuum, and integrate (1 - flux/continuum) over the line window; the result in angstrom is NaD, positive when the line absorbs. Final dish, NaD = 3.1 angstrom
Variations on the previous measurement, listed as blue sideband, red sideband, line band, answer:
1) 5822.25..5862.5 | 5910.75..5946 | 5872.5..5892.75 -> 2.02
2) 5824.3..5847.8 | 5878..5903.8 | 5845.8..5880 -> -1.53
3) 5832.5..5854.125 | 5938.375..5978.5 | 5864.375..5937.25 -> 1.70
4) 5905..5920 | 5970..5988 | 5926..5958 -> 0.05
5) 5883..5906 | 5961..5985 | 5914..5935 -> -2.16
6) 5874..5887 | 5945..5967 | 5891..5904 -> 1.05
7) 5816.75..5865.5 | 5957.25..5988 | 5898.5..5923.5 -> 0.19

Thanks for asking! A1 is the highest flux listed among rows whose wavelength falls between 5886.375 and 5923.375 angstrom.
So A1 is 17.7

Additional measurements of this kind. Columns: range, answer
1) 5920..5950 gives 17.8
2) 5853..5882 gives 17.9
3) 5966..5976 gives 17.2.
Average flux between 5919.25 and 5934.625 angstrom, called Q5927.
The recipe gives 16.2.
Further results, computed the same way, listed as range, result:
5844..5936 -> 15.5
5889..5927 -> 15.3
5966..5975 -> 16.4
